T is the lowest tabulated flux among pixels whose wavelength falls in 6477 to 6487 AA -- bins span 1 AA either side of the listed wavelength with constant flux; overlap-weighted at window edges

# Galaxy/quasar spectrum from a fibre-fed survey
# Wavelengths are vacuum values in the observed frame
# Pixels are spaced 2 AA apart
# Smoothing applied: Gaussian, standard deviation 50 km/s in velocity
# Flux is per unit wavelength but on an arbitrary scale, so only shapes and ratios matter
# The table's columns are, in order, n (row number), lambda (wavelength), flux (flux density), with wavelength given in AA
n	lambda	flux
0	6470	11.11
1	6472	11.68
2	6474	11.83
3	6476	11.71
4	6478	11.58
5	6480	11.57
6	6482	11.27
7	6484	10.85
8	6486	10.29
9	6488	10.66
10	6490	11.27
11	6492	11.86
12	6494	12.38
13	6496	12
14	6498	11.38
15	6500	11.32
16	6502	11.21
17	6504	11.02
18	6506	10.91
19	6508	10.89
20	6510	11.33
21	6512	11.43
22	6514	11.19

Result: 10.29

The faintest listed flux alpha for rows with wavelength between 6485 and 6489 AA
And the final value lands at 10.29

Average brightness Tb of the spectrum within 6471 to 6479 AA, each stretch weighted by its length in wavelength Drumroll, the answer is 11.7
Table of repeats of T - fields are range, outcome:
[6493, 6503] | 11.21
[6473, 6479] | 11.58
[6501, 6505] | 11.02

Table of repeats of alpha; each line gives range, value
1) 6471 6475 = 11.68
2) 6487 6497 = 10.66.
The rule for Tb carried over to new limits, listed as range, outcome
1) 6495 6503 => 11.5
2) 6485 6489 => 10.5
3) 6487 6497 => 11.6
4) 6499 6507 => 11.1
